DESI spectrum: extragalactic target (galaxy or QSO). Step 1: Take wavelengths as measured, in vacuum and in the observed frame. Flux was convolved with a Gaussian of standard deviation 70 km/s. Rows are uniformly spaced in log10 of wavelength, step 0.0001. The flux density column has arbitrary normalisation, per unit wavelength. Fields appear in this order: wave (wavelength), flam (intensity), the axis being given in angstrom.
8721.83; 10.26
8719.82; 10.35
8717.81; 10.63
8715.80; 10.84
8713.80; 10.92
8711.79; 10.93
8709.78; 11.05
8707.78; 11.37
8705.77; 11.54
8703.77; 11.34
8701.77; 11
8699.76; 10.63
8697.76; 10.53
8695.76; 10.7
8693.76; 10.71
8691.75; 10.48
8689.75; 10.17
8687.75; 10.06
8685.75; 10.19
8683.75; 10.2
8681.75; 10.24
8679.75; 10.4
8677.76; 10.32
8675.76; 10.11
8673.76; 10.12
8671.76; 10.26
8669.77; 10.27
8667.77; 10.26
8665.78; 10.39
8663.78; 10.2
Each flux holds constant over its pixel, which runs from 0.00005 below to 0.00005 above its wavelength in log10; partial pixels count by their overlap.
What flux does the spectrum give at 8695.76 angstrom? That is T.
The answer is 10.7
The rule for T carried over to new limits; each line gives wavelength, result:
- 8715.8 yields 10.84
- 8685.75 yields 10.19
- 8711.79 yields 10.93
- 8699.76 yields 10.63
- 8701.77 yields 11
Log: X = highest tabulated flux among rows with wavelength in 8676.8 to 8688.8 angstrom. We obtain 10.4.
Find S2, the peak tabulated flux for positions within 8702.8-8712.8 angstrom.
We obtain 11.54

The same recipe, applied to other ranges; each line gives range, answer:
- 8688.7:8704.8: 11.34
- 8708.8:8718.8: 11.05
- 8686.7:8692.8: 10.48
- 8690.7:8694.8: 10.71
